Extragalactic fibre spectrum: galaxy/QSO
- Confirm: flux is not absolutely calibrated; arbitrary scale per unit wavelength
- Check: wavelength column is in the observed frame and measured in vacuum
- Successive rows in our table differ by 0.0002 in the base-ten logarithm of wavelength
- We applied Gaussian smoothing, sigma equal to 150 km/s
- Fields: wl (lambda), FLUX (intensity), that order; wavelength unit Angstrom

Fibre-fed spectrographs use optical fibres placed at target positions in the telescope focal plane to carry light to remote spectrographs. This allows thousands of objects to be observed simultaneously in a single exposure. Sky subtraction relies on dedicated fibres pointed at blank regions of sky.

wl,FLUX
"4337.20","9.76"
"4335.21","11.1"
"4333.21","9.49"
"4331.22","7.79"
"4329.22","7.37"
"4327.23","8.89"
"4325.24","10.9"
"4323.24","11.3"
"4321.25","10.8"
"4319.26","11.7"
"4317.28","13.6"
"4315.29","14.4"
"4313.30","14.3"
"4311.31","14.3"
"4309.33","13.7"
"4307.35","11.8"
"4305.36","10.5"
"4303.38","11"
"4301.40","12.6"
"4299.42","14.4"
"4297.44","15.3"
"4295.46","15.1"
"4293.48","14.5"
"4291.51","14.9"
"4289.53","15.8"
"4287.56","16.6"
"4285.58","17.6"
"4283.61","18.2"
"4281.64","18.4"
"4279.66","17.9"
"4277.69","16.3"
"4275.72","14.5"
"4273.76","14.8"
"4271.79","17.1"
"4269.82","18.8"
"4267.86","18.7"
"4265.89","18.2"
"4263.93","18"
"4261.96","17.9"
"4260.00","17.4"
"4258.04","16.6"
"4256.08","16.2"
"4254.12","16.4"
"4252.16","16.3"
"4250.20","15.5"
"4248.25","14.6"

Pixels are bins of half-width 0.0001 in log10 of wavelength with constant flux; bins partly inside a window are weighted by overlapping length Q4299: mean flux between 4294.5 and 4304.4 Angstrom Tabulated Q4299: 13.7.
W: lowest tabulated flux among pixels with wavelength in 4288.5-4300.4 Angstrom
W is 14.4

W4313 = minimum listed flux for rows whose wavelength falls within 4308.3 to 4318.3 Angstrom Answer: 13.6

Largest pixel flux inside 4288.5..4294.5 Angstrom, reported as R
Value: 15.8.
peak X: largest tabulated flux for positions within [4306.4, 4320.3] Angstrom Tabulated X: 14.4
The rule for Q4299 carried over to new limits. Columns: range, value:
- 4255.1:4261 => 16.7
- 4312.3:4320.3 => 13.5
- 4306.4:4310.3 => 12.8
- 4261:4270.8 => 18.3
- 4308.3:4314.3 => 14.1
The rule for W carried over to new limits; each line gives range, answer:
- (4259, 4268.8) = 17.4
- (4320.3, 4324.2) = 10.8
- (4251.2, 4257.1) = 16.2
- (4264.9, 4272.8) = 17.1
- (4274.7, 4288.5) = 14.5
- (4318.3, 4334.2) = 7.37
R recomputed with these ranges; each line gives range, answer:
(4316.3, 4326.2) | 13.6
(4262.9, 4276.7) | 18.8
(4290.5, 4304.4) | 15.3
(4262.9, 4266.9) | 18.2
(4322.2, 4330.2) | 11.3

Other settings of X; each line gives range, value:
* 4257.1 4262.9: 17.9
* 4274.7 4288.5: 18.4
